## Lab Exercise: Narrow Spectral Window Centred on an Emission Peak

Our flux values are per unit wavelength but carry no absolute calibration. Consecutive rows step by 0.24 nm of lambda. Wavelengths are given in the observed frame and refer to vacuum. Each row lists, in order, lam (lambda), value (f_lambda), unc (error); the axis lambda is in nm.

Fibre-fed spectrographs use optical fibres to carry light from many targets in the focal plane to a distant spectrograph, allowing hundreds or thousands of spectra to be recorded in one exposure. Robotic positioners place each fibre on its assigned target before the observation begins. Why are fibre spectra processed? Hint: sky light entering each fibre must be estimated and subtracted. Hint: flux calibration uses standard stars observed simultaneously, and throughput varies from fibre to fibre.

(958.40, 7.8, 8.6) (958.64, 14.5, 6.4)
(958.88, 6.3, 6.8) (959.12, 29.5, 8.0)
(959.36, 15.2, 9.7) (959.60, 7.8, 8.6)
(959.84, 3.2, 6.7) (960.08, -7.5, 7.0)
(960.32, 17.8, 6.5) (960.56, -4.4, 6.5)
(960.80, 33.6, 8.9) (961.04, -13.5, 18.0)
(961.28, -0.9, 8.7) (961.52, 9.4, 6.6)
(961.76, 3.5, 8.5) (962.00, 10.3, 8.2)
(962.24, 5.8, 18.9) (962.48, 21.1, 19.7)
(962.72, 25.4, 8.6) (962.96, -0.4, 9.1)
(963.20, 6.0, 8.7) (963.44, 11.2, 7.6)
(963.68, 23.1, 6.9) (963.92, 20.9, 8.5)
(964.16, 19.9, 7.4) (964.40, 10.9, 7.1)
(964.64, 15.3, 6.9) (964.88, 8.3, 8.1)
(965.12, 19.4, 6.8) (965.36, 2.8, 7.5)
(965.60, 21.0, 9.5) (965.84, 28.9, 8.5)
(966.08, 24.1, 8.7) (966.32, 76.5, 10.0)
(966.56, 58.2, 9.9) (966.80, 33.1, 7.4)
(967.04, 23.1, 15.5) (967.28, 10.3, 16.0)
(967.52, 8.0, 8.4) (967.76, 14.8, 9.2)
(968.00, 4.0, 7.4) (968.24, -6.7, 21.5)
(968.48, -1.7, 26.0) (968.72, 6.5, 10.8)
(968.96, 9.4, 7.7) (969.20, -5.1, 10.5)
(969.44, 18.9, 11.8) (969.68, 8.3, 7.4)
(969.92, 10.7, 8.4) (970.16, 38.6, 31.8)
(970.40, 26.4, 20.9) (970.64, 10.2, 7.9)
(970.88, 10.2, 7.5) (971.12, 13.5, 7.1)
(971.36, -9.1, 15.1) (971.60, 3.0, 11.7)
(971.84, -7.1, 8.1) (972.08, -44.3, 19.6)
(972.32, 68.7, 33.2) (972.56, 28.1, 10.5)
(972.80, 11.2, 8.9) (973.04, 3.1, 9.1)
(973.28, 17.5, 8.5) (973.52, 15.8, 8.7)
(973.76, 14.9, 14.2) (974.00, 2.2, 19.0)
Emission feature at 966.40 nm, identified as [O III]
